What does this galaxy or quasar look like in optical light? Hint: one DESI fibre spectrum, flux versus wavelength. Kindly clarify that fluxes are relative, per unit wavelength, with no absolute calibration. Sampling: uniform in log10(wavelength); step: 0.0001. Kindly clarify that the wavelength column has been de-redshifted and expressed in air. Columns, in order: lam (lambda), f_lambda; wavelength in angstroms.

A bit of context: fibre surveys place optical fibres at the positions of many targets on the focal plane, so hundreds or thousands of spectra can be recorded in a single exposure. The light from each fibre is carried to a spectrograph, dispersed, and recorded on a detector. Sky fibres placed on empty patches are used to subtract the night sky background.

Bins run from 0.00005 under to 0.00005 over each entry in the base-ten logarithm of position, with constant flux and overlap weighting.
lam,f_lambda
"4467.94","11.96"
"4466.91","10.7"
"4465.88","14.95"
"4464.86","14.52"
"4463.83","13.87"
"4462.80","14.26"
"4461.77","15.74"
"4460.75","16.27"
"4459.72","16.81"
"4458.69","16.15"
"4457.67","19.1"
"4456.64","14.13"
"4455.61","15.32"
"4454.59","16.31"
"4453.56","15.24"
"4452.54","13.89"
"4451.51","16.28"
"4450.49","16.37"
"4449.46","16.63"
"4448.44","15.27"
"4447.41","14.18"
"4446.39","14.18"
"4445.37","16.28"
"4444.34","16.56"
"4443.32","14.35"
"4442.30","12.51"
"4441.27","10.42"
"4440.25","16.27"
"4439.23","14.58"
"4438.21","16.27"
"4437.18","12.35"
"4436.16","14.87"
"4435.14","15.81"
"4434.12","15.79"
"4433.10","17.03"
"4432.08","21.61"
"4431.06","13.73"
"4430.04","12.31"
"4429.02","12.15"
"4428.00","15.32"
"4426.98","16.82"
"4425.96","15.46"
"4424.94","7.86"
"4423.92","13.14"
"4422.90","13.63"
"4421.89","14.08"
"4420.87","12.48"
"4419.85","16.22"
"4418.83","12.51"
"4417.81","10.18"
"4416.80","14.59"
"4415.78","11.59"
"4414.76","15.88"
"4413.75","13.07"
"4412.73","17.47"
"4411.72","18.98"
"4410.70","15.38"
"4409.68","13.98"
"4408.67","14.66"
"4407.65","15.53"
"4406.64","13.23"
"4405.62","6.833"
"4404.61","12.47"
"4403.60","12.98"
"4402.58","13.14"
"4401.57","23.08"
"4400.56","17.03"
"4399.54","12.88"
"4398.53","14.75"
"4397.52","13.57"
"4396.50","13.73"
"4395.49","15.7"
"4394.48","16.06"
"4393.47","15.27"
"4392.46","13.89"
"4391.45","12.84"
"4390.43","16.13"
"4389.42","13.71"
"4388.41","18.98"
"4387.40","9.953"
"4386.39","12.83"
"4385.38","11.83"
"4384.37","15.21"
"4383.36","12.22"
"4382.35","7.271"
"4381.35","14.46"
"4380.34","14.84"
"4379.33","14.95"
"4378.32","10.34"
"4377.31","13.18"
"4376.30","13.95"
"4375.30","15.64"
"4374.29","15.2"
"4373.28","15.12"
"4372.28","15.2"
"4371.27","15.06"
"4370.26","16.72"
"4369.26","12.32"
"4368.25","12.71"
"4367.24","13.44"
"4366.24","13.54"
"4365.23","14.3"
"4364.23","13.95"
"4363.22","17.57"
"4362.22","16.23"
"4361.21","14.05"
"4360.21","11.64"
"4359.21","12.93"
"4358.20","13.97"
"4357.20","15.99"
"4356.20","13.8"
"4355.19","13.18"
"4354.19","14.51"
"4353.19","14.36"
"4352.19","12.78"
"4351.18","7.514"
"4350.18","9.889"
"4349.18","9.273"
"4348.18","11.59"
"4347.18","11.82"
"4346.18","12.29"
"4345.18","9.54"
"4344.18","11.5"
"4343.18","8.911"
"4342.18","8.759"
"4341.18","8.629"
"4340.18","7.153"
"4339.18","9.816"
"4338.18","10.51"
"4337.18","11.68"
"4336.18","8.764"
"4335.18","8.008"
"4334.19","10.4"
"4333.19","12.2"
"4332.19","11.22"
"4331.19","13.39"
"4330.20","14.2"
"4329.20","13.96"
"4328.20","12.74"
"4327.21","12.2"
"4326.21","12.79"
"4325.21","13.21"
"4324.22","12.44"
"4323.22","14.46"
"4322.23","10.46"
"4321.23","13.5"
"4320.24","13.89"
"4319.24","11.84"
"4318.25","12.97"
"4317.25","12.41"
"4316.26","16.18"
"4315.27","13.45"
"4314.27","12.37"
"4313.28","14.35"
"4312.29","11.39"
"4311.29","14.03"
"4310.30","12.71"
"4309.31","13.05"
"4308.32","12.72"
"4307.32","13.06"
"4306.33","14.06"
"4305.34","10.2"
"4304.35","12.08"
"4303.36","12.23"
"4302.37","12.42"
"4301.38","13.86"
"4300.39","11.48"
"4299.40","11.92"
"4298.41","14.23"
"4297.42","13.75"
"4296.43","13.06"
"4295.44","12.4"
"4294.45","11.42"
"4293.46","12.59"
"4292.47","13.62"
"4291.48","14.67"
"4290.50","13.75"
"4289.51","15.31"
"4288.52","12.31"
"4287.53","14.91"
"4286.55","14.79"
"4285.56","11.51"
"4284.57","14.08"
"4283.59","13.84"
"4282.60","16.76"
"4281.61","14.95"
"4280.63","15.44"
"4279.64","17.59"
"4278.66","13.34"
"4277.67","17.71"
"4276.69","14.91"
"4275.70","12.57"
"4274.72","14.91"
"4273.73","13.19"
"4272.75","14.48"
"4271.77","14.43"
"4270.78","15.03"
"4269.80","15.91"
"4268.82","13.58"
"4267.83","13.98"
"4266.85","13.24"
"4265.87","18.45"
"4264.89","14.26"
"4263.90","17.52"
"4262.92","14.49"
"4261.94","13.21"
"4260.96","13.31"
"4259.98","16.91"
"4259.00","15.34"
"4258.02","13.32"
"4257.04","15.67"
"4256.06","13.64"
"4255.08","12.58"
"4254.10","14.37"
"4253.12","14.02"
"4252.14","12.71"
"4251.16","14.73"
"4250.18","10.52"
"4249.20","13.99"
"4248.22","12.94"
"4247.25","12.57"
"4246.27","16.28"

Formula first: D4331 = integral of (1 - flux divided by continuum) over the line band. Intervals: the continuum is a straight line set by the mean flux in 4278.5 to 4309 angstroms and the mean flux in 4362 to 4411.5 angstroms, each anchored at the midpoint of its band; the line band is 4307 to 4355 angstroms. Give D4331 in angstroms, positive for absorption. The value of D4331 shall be 6.6 angstroms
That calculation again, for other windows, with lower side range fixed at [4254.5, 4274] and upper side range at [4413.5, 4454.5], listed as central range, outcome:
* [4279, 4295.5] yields 0.5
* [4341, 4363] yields 3.7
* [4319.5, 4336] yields 2.5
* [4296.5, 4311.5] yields 1.9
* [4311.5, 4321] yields 0.9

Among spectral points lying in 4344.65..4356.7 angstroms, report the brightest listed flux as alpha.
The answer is 14.51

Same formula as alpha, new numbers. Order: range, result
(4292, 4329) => 16.18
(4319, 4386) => 17.57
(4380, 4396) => 18.98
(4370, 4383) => 16.72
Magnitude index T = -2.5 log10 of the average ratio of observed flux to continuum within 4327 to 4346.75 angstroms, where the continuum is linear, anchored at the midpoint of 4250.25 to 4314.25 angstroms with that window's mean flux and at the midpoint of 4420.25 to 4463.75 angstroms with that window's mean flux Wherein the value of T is 0.30 mag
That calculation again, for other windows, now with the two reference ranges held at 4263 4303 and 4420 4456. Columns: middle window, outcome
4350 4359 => 0.116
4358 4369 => 0.038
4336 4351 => 0.398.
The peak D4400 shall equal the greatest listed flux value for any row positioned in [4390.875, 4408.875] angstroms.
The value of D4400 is 23.08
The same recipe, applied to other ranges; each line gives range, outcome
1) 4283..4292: 15.31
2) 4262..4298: 18.45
